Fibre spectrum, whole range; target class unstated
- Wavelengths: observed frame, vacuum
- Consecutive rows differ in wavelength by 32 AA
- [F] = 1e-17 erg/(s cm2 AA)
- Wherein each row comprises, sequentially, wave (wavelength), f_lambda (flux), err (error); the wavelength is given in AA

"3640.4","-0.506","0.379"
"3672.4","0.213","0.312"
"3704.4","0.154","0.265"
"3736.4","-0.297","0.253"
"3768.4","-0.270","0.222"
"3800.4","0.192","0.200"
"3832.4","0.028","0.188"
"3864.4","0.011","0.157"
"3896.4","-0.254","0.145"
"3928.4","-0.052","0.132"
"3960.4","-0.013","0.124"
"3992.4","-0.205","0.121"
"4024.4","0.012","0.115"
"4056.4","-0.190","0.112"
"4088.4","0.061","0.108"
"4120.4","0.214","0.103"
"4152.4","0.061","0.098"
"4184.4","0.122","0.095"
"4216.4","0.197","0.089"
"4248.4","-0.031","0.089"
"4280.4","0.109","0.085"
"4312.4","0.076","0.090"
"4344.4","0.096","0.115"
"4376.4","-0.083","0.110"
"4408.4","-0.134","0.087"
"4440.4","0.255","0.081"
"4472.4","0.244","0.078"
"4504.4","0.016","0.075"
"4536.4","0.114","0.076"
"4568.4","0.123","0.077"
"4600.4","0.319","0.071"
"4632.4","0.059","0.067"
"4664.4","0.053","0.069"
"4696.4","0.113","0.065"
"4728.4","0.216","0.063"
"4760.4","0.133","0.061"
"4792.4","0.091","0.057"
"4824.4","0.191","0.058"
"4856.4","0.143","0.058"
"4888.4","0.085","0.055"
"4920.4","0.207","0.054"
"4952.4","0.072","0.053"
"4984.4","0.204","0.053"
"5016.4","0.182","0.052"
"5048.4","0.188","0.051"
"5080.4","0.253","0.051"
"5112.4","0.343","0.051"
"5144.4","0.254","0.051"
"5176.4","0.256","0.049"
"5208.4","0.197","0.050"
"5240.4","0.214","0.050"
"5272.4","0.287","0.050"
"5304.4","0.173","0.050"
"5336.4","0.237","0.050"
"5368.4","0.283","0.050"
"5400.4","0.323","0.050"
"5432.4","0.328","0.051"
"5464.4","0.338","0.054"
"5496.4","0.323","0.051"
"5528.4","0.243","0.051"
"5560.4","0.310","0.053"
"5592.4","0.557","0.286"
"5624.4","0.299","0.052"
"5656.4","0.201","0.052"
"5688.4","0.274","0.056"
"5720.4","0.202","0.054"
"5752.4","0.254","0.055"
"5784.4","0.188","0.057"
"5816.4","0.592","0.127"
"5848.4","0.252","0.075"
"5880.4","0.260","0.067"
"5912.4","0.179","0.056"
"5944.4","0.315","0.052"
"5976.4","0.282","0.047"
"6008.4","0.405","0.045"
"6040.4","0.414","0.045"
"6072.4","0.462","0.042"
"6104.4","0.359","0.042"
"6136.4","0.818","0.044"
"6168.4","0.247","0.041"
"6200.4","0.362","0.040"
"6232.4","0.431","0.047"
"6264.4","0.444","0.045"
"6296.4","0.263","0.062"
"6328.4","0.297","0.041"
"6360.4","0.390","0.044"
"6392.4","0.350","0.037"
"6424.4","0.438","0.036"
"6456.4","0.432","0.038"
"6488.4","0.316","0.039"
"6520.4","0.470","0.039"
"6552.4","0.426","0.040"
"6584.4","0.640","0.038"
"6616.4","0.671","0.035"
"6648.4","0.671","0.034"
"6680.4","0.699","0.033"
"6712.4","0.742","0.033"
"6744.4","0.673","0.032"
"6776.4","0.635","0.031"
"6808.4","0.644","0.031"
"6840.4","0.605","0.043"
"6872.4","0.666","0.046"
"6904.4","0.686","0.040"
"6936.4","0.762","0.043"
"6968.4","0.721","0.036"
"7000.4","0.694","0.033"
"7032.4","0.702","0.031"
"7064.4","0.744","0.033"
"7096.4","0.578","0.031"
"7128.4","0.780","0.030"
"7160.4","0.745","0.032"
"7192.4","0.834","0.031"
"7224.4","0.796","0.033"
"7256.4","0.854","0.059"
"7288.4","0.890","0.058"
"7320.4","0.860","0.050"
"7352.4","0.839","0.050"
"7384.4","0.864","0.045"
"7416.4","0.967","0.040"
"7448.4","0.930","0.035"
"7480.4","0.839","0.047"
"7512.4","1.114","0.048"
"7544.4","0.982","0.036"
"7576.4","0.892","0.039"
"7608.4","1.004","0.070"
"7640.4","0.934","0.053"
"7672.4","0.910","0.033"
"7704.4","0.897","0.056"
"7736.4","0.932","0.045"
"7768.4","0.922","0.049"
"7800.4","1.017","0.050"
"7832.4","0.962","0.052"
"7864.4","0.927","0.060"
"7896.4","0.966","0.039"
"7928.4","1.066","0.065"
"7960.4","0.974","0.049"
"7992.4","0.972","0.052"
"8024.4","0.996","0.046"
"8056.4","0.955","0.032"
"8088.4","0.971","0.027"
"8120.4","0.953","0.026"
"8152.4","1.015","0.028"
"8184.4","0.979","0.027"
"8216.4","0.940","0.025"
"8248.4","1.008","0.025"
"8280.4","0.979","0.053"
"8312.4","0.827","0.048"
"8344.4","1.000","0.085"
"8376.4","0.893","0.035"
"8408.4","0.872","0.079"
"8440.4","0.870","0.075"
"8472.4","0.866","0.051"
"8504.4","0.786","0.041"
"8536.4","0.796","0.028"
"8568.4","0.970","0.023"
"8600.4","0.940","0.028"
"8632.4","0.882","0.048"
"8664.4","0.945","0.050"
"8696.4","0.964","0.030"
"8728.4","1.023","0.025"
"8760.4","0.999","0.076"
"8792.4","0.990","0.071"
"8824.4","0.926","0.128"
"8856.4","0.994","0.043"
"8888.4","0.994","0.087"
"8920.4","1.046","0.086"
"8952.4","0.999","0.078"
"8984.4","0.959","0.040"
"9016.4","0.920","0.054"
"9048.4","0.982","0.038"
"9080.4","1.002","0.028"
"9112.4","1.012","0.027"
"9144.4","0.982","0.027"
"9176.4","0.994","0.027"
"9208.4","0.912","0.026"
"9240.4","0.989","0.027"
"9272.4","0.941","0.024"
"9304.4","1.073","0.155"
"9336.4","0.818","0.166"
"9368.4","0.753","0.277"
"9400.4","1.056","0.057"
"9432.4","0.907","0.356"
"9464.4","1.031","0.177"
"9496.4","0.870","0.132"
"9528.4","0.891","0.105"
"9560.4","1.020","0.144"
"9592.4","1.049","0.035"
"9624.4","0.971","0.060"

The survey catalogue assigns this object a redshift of 0.647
